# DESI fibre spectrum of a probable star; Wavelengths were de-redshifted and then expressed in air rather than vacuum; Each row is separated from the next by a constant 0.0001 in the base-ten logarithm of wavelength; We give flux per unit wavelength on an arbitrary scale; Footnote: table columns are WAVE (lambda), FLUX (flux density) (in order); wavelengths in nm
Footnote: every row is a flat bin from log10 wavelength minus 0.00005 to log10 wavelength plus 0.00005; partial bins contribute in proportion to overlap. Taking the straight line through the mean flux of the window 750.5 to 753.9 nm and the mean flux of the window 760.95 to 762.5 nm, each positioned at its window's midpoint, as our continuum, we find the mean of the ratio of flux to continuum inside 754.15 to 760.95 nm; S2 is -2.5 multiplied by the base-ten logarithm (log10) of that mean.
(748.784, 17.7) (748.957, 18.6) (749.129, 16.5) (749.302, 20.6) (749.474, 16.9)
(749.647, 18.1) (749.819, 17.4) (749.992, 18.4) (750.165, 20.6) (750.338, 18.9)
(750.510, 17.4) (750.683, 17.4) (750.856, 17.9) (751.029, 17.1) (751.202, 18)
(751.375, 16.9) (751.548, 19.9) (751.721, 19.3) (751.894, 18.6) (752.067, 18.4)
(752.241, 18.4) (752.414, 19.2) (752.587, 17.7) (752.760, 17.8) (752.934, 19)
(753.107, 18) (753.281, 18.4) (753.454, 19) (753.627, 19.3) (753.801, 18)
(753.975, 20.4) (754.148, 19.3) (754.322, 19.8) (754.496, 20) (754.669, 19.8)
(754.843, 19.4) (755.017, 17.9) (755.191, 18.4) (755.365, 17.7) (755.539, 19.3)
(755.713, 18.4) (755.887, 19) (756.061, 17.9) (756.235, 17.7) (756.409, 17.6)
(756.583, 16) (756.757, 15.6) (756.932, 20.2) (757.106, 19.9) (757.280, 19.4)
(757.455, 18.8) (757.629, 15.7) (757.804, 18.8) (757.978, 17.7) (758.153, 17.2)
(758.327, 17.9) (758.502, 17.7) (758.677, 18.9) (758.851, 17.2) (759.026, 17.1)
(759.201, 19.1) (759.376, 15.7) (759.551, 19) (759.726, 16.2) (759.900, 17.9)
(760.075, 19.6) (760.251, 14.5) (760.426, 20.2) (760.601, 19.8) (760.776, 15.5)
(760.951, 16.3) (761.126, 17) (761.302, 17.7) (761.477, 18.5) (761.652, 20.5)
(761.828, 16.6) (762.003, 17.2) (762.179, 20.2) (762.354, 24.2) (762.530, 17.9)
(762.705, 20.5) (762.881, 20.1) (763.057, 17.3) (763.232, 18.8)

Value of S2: 0.03 mag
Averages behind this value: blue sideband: 18.3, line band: 18.1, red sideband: 18.8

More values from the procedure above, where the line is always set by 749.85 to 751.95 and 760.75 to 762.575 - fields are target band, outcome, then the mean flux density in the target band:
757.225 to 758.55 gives 0.032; 17.9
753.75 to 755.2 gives -0.053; 19.3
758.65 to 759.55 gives 0.046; 17.6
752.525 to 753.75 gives -0.006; 18.5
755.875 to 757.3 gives 0.020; 18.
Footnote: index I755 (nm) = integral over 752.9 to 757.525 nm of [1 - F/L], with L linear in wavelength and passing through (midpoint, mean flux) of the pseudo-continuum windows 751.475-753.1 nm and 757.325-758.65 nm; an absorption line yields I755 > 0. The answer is -0.12 nm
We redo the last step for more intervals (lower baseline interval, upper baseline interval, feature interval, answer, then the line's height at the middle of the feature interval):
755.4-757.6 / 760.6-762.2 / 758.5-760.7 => 0.00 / 17.9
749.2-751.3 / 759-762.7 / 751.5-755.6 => -0.15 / 18.2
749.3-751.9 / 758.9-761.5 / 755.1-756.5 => -0.03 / 17.9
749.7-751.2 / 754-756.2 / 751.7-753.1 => 0.00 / 18.5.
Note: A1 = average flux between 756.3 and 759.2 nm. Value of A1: 17.9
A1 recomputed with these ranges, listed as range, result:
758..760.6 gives 17.8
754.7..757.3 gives 18.3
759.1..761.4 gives 17.6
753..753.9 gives 18.6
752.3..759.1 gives 18.4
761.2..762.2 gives 18.3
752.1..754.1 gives 18.7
